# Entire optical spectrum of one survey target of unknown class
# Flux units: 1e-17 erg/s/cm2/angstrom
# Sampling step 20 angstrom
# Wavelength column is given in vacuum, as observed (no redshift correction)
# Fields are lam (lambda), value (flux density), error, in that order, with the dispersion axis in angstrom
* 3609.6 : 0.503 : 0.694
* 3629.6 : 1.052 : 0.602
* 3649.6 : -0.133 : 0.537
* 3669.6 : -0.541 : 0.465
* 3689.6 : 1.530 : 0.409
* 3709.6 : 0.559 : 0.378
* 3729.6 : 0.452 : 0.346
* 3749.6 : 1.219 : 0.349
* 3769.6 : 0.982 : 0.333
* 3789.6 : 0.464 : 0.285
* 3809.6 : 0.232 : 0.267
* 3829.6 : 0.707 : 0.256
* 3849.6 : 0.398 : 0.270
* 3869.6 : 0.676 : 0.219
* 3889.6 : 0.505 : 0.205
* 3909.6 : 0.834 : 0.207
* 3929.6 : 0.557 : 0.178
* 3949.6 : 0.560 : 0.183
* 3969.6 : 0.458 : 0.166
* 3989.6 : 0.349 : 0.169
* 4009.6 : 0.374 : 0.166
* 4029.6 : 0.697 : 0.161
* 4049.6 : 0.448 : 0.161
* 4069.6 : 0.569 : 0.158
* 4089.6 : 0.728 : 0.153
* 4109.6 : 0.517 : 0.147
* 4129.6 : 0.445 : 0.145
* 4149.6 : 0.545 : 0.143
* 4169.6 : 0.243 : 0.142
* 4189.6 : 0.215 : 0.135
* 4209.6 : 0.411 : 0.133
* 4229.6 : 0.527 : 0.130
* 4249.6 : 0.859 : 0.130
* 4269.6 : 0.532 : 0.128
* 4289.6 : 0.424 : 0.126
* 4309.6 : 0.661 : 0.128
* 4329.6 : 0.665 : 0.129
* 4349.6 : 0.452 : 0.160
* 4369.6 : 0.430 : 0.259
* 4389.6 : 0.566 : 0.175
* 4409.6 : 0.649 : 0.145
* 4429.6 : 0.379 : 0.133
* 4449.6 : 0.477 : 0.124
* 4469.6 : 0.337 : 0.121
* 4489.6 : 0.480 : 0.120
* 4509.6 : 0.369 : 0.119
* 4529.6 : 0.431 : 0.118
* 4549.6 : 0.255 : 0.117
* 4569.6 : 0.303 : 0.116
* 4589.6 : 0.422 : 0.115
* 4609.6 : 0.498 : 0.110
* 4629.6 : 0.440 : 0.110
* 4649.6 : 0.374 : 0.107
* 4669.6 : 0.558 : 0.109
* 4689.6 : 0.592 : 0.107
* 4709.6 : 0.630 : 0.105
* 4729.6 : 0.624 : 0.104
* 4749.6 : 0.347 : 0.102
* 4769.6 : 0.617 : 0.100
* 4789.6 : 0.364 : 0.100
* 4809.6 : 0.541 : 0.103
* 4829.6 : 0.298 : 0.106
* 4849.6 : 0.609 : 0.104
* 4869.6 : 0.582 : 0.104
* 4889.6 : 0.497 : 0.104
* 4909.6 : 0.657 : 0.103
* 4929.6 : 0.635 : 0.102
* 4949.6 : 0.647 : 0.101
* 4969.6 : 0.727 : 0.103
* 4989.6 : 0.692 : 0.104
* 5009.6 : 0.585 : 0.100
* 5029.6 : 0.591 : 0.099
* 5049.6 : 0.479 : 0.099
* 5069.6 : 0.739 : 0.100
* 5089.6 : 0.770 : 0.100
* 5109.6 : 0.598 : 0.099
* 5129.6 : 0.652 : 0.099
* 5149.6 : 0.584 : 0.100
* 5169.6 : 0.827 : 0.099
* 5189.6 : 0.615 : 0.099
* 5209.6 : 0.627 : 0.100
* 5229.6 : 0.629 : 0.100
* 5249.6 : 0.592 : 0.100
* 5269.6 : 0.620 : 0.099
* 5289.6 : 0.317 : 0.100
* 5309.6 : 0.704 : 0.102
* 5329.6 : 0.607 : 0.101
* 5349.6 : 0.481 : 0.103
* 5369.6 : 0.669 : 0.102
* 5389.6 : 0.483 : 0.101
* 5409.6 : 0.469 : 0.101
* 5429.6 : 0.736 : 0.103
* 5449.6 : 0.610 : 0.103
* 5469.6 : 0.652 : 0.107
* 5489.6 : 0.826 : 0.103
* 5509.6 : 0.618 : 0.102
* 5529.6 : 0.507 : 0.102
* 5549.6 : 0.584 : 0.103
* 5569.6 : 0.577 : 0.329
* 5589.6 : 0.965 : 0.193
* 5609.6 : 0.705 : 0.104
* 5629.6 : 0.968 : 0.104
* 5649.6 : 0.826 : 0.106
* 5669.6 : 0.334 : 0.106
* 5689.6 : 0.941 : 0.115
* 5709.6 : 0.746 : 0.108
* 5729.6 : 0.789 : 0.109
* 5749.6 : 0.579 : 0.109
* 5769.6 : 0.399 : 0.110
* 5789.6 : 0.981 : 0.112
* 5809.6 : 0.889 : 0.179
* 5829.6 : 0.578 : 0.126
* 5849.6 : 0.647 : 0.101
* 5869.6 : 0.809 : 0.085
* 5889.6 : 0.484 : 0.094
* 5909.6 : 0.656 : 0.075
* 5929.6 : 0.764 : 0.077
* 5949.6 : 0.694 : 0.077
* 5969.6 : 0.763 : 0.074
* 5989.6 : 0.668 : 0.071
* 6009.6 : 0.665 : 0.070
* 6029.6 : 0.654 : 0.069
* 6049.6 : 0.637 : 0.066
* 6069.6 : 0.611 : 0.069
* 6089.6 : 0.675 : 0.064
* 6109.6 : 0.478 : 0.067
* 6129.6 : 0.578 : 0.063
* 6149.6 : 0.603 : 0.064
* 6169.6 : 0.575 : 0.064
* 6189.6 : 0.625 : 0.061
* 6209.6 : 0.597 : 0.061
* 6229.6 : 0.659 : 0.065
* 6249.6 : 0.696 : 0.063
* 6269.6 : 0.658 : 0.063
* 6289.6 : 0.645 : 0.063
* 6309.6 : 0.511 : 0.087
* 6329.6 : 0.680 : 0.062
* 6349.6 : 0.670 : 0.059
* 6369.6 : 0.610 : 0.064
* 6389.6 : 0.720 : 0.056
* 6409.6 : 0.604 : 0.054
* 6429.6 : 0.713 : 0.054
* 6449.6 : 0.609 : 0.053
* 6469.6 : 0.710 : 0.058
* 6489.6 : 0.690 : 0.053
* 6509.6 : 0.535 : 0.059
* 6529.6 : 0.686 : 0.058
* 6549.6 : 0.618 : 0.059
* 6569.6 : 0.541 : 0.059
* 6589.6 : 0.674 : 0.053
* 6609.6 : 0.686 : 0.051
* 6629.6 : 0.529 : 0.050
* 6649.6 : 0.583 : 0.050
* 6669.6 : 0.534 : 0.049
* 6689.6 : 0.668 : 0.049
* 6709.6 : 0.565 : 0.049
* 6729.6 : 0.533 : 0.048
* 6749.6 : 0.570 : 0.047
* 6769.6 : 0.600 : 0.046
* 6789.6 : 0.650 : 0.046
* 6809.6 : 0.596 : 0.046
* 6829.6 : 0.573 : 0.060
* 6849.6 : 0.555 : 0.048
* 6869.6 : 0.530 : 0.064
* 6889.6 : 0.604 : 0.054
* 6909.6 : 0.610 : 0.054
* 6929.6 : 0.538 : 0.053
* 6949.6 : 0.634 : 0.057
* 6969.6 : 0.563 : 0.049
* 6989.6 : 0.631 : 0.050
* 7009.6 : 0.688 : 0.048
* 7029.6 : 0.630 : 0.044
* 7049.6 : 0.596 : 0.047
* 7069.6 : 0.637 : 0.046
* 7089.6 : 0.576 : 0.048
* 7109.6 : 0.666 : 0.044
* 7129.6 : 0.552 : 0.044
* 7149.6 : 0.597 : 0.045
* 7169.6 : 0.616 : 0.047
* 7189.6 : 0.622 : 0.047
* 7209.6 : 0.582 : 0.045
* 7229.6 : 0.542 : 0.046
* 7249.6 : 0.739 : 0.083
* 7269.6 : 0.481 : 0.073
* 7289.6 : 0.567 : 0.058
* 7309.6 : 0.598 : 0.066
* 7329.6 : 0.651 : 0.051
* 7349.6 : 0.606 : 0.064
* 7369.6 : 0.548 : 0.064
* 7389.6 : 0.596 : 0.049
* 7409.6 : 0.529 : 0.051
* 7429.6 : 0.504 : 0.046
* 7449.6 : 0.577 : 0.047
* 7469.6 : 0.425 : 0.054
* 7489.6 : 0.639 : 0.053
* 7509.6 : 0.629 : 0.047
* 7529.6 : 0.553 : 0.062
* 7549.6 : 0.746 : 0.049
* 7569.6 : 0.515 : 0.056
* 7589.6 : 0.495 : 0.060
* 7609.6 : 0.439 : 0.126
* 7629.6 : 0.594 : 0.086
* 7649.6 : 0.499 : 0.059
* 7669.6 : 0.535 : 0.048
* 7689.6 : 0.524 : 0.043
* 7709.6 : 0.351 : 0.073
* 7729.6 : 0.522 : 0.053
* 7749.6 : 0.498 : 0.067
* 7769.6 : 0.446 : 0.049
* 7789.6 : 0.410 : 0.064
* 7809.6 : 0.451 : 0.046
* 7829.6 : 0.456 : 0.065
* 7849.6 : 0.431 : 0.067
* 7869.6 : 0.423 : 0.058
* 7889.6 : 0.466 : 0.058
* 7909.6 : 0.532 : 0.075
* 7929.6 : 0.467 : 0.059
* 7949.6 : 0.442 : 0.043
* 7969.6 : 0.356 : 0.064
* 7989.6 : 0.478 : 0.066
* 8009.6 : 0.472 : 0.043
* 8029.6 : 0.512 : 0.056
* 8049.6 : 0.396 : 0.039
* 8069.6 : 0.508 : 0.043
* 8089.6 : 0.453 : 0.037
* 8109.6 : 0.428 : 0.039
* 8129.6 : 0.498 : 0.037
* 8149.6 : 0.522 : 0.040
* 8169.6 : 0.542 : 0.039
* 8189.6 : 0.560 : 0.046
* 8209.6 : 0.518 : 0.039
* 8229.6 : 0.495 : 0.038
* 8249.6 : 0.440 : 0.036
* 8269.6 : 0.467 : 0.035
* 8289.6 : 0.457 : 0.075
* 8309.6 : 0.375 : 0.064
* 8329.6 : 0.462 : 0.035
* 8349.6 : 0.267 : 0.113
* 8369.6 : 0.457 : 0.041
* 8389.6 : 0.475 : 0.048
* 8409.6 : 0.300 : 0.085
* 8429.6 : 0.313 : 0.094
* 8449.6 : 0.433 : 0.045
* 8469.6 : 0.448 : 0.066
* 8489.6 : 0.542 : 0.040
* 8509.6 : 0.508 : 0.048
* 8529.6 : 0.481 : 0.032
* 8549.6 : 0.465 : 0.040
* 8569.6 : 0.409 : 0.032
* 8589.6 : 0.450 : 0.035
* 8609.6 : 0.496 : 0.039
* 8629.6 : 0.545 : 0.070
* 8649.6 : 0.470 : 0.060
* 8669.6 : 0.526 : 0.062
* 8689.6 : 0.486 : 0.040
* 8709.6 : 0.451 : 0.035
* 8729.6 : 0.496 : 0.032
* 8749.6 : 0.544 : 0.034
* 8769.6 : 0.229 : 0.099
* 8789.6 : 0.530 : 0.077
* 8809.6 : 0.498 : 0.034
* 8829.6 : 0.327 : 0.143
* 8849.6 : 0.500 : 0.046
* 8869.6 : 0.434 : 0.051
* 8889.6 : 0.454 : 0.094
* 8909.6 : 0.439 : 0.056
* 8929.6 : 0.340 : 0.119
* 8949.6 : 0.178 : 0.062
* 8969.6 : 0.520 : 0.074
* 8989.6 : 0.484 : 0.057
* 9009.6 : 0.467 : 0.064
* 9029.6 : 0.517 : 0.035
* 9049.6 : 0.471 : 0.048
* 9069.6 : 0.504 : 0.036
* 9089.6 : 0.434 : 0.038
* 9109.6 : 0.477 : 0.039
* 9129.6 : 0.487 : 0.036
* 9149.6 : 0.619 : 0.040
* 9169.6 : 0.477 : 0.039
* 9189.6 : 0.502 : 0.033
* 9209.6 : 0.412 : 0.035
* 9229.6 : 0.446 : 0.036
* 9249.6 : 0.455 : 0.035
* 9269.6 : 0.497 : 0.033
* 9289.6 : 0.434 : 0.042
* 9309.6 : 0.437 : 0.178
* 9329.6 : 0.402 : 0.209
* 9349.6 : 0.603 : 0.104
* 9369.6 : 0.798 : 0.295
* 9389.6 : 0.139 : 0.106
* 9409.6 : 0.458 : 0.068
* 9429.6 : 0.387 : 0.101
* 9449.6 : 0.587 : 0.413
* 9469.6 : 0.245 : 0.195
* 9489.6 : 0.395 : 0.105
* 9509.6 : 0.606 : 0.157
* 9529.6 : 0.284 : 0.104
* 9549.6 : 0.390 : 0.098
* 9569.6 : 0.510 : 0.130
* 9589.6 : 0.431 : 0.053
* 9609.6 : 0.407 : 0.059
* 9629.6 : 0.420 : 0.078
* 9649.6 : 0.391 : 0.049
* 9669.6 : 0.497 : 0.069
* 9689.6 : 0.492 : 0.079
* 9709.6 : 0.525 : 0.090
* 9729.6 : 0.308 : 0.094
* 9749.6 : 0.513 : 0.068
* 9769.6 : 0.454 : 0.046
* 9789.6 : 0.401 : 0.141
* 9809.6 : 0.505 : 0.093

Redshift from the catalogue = 1.343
